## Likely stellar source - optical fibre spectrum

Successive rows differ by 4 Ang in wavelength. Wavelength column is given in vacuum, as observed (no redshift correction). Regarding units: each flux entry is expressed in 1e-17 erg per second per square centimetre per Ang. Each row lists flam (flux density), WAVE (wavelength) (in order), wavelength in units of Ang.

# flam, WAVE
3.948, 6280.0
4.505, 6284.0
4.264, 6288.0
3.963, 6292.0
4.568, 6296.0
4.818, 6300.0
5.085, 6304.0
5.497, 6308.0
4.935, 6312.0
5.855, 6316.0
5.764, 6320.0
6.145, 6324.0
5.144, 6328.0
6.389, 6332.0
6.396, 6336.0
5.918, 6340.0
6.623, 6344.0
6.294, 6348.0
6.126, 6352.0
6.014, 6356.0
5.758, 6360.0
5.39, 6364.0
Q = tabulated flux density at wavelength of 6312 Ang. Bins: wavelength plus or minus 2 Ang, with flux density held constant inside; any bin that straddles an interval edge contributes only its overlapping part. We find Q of 4.935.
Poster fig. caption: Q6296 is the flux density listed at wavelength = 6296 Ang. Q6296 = 4.568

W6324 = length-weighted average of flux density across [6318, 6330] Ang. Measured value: 5.68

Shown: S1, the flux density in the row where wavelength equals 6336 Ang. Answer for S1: 6.396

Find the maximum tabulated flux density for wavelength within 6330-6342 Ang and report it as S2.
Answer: 6.396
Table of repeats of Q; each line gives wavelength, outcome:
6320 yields 5.764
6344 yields 6.623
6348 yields 6.294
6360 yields 5.758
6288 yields 4.264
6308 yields 5.497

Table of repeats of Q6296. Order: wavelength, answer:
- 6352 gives 6.126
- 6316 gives 5.855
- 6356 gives 6.014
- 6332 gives 6.389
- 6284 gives 4.505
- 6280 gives 3.948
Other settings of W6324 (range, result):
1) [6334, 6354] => 6.27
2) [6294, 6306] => 4.82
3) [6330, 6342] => 6.23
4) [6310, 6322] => 5.52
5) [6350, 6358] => 6.07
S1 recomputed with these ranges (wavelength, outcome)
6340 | 5.918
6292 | 3.963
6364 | 5.39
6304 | 5.085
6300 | 4.818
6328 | 5.144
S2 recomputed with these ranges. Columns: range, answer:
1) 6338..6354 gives 6.623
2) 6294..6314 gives 5.497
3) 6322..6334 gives 6.389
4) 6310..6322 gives 5.855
